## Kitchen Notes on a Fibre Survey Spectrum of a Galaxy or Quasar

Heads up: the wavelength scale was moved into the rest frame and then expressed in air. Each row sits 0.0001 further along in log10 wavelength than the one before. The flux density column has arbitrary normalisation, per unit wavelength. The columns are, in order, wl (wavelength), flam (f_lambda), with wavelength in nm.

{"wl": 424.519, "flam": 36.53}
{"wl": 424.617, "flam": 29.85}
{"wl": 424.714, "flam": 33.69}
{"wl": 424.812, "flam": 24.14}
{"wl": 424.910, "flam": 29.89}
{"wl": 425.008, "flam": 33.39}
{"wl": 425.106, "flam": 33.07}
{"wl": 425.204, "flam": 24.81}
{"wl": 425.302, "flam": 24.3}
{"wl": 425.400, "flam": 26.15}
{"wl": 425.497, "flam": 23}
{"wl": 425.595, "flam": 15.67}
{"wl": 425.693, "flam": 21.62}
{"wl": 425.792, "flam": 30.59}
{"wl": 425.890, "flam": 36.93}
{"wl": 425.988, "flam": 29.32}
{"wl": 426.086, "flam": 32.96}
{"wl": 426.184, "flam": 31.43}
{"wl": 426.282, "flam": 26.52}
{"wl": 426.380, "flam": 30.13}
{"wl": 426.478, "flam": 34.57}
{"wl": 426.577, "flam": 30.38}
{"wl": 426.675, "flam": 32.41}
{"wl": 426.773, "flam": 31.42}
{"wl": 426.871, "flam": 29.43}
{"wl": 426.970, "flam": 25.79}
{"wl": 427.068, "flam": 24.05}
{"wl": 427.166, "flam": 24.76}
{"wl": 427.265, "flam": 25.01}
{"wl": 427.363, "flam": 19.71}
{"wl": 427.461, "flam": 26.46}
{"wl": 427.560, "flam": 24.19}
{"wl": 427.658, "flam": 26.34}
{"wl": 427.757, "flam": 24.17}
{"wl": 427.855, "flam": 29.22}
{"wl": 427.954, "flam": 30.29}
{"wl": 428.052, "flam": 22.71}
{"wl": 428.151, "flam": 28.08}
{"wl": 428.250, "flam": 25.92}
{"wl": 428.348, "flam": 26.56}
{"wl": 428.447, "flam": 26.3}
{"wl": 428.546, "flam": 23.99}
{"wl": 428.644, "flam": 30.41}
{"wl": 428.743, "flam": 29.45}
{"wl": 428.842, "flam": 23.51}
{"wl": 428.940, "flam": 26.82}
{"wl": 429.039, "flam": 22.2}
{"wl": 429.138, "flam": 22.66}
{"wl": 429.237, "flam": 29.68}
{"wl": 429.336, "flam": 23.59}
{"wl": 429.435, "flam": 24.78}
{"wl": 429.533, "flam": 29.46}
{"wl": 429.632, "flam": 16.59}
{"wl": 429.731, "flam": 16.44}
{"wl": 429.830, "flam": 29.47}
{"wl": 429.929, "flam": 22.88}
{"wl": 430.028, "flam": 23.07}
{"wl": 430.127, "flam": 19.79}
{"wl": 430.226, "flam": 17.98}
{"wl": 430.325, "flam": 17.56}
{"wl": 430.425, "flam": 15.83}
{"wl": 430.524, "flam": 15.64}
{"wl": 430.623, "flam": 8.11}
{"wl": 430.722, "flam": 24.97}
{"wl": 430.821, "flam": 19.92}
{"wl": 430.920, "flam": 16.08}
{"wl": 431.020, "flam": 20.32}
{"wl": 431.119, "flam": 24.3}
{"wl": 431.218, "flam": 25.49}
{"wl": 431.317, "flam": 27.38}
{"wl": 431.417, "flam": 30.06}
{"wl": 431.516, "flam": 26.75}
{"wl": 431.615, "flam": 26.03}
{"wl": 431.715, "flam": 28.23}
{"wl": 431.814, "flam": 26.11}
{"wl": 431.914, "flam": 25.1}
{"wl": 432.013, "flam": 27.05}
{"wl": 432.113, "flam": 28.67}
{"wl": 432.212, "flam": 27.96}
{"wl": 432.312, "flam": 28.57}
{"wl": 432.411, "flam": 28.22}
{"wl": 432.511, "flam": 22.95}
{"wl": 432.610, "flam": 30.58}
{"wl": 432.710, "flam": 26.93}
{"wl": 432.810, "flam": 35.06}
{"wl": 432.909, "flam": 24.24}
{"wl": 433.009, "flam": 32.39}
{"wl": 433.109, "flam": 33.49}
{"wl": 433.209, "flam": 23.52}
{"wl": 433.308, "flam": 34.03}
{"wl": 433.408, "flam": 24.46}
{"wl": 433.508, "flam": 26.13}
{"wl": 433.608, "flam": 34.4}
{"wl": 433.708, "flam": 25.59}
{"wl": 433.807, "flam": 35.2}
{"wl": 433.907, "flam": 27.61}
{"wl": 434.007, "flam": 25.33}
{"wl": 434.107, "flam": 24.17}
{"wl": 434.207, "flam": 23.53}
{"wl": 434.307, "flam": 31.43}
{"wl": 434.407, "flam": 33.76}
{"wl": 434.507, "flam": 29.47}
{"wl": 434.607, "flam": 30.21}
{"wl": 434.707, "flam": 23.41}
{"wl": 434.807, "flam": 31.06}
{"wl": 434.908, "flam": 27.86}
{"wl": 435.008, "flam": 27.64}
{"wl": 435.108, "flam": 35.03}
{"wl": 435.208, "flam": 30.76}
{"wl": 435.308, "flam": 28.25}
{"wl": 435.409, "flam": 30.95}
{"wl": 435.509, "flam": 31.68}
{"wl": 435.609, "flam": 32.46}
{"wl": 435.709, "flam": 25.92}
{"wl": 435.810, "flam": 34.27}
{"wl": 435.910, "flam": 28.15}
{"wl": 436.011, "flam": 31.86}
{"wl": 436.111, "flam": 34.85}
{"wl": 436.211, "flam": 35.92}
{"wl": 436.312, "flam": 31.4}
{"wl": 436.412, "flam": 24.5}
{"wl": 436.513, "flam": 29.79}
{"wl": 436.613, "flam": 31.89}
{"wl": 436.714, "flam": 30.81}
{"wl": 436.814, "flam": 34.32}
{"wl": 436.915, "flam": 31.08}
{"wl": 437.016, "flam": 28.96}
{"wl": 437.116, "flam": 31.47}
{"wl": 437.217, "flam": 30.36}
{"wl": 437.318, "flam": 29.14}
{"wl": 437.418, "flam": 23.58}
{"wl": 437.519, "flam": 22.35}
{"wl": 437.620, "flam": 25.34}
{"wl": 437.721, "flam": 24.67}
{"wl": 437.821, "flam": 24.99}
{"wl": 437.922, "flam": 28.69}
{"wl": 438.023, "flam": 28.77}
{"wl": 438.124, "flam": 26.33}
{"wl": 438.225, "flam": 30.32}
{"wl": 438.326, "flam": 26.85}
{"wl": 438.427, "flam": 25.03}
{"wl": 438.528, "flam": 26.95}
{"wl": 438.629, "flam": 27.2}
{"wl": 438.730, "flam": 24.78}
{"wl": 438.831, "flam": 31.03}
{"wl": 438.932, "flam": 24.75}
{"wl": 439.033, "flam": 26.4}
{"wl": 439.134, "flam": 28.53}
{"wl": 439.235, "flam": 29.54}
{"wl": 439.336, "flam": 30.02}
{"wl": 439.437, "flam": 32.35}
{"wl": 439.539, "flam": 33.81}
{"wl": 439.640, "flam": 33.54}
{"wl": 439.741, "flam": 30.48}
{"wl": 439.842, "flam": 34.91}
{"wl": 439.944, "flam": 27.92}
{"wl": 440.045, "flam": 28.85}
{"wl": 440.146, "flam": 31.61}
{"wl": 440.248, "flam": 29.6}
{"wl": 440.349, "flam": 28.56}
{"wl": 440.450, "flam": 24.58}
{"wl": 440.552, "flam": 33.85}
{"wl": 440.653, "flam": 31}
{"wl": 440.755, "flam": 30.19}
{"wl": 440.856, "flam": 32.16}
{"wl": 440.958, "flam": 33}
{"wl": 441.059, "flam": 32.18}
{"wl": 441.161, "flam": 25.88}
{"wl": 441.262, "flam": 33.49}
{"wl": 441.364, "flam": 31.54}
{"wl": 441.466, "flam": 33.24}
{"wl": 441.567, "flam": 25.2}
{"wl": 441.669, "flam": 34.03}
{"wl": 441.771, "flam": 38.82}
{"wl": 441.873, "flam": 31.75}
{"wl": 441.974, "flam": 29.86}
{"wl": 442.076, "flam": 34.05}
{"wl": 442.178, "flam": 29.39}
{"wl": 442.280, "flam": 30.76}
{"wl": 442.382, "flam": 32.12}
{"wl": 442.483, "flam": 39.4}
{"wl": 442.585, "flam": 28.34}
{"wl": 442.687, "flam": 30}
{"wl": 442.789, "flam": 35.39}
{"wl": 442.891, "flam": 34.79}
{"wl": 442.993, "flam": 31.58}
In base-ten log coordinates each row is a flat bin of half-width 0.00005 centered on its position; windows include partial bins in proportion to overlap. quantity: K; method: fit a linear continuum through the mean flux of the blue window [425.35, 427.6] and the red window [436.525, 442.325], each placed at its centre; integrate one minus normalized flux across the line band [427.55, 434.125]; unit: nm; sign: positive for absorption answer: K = 0.66 nm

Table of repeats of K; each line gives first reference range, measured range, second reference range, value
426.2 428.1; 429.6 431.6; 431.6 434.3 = 0.48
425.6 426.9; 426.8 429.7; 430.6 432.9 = 0.29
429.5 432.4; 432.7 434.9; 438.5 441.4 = -0.32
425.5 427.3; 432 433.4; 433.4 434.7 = -0.01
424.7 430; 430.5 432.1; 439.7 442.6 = 0.26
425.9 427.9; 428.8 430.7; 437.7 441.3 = 0.47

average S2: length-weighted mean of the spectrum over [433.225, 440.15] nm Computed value 29.2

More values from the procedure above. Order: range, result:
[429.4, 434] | 25.1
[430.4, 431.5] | 21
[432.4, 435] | 28.6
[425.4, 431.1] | 24.9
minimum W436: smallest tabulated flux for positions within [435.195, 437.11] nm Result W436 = 24.5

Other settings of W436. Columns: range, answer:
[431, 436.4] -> 20.32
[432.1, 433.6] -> 22.95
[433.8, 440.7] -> 22.35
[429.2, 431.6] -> 8.11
